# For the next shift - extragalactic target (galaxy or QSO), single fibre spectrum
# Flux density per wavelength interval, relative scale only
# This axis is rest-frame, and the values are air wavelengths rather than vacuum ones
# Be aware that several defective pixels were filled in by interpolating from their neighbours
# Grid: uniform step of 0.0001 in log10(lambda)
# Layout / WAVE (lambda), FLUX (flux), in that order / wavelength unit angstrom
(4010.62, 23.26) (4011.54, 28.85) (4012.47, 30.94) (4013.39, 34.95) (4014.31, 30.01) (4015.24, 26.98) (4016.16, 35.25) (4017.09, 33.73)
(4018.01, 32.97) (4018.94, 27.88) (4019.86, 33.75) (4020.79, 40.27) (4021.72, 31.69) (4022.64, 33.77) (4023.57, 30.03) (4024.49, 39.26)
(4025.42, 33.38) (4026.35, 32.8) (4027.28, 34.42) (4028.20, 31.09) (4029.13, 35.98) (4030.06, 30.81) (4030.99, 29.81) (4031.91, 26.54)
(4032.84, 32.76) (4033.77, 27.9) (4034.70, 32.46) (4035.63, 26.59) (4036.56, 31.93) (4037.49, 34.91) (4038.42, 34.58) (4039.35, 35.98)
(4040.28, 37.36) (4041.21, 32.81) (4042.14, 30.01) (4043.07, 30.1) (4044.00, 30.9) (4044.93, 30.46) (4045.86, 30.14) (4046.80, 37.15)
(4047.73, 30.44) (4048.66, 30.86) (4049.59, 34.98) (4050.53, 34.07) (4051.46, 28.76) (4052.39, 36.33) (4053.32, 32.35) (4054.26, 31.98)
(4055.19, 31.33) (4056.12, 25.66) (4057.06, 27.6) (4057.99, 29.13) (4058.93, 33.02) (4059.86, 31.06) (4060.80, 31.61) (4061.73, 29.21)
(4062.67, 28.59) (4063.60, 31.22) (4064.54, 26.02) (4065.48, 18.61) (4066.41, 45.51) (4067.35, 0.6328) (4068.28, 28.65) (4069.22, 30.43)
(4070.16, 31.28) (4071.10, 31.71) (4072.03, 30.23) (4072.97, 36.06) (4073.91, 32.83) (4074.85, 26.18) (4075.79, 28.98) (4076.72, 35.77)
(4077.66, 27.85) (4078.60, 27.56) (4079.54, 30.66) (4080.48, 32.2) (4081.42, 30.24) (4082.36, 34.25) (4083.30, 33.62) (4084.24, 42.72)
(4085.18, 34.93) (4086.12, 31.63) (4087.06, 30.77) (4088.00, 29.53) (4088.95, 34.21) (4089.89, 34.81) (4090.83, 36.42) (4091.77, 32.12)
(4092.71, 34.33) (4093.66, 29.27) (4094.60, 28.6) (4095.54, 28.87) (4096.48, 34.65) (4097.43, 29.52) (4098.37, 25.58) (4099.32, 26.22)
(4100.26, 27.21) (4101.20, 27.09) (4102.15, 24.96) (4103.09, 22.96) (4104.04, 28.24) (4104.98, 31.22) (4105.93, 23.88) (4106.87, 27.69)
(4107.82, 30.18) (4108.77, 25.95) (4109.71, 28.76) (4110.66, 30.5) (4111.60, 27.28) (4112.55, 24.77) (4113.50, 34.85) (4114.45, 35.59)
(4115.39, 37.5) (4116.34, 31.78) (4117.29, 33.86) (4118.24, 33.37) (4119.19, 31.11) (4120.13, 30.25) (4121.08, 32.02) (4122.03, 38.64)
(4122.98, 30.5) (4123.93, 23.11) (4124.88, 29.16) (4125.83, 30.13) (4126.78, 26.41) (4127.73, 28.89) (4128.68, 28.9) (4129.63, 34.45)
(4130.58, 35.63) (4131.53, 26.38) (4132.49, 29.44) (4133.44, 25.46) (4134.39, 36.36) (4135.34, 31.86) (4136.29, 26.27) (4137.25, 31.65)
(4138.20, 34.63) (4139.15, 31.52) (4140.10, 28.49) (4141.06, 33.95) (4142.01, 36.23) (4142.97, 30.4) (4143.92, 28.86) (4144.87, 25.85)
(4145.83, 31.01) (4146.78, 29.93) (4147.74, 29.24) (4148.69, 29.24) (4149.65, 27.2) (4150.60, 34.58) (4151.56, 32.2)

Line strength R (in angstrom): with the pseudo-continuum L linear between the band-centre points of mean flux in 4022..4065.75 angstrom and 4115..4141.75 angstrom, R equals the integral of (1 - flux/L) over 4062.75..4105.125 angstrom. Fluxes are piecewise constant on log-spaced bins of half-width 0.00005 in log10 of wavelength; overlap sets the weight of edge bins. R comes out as 1.6 angstrom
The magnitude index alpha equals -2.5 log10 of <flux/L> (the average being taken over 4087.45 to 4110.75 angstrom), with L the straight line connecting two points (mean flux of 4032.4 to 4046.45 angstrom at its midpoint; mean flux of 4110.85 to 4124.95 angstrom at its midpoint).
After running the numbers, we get 0.09 mag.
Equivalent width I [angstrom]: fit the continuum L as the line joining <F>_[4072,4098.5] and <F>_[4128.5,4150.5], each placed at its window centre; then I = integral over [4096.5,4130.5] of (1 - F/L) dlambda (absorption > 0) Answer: 1.8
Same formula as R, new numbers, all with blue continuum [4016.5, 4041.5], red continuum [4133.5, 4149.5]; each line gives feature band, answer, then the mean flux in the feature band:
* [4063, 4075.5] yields 1.4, 28.4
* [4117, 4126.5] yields 0.0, 31.1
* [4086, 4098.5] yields 0.0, 31.6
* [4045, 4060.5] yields 0.4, 31.5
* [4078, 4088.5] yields -0.2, 32.5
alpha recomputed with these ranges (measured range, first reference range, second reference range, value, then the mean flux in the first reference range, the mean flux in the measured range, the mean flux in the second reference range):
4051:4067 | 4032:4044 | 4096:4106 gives 0.01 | 32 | 30.3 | 27.5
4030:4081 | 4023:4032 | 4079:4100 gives 0.06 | 32.7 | 30.6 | 32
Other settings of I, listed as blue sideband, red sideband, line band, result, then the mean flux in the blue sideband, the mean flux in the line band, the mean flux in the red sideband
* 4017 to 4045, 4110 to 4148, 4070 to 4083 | 0.2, 32.5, 31.2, 30.9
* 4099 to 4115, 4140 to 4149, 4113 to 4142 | -2.1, 28.2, 31.5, 30.4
